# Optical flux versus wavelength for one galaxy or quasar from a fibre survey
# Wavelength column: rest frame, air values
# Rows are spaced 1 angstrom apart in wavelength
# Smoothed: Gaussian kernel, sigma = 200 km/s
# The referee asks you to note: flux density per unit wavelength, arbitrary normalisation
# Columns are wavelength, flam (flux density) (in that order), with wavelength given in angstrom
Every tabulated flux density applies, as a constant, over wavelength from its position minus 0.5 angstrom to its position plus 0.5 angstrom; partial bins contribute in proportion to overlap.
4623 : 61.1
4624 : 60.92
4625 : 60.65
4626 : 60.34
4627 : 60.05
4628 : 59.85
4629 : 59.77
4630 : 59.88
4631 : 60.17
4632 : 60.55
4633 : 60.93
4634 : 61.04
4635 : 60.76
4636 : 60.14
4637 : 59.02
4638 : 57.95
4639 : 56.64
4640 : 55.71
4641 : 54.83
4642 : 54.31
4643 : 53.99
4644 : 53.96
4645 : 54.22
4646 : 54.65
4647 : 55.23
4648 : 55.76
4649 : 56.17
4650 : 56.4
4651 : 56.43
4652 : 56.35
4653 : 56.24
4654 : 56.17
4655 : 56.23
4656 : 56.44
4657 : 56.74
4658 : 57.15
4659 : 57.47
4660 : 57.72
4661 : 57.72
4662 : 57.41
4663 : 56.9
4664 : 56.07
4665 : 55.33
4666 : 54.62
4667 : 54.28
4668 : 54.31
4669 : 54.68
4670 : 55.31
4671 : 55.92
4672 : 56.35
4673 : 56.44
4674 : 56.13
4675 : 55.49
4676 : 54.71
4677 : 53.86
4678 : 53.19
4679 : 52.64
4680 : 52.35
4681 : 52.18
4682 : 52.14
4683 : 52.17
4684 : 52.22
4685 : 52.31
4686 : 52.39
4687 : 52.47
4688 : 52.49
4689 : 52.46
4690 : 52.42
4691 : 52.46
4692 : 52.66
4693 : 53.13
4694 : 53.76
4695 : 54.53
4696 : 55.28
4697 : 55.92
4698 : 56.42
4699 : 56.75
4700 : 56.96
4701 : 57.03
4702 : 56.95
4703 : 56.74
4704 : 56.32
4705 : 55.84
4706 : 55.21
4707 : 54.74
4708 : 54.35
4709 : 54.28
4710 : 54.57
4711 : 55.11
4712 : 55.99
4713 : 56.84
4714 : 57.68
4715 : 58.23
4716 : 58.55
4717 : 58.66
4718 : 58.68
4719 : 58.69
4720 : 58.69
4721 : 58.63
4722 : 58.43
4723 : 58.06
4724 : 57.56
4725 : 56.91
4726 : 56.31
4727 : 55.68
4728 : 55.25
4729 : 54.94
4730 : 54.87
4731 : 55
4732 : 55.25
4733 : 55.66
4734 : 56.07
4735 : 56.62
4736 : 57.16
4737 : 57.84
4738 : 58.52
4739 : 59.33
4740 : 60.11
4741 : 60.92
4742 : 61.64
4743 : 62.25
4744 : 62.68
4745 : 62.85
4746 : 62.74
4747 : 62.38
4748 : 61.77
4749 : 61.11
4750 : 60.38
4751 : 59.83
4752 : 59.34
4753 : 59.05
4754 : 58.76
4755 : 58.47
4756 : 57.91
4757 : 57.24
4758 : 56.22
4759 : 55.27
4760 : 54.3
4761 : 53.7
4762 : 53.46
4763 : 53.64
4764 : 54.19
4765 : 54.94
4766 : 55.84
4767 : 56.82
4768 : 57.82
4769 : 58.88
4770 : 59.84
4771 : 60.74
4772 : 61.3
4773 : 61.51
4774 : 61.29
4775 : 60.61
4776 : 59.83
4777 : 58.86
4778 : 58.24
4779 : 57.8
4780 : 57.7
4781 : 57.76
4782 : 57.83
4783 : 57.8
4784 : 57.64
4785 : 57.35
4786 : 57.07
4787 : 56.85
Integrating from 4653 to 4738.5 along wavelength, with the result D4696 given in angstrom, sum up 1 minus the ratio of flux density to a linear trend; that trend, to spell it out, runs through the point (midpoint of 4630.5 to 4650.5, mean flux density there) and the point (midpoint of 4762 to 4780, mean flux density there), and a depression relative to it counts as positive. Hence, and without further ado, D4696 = 3.0 angstrom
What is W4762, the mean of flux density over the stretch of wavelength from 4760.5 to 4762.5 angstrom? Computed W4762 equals 53.6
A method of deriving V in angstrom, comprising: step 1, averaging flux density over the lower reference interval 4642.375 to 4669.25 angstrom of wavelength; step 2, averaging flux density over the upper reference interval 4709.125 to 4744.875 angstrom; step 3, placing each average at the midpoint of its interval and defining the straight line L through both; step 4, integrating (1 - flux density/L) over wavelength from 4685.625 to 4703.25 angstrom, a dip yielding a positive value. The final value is 0.74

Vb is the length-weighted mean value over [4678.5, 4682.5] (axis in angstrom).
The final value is 52.3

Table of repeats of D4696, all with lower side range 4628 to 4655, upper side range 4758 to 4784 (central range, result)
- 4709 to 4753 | -0.6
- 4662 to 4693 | 1.8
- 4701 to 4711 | 0.3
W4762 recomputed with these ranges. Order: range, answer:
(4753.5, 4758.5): 57.7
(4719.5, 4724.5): 58.3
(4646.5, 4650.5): 55.9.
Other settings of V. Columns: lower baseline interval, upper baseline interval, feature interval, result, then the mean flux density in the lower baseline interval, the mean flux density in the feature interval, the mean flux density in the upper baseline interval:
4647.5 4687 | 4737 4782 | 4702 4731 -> 0.2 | 55.2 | 56.6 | 58.8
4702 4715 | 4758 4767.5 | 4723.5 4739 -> -0.3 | 55.8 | 56.3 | 54.8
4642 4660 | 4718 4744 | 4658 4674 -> 0.0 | 55.9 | 56.1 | 57.7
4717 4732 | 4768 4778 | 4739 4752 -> -0.7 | 57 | 61.4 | 60.1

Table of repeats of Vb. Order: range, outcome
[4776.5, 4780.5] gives 58.1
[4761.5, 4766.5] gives 54.4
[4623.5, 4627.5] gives 60.5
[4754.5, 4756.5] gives 58.2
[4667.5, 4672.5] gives 55.3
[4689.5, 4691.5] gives 52.4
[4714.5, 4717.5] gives 58.5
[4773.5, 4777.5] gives 60.1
